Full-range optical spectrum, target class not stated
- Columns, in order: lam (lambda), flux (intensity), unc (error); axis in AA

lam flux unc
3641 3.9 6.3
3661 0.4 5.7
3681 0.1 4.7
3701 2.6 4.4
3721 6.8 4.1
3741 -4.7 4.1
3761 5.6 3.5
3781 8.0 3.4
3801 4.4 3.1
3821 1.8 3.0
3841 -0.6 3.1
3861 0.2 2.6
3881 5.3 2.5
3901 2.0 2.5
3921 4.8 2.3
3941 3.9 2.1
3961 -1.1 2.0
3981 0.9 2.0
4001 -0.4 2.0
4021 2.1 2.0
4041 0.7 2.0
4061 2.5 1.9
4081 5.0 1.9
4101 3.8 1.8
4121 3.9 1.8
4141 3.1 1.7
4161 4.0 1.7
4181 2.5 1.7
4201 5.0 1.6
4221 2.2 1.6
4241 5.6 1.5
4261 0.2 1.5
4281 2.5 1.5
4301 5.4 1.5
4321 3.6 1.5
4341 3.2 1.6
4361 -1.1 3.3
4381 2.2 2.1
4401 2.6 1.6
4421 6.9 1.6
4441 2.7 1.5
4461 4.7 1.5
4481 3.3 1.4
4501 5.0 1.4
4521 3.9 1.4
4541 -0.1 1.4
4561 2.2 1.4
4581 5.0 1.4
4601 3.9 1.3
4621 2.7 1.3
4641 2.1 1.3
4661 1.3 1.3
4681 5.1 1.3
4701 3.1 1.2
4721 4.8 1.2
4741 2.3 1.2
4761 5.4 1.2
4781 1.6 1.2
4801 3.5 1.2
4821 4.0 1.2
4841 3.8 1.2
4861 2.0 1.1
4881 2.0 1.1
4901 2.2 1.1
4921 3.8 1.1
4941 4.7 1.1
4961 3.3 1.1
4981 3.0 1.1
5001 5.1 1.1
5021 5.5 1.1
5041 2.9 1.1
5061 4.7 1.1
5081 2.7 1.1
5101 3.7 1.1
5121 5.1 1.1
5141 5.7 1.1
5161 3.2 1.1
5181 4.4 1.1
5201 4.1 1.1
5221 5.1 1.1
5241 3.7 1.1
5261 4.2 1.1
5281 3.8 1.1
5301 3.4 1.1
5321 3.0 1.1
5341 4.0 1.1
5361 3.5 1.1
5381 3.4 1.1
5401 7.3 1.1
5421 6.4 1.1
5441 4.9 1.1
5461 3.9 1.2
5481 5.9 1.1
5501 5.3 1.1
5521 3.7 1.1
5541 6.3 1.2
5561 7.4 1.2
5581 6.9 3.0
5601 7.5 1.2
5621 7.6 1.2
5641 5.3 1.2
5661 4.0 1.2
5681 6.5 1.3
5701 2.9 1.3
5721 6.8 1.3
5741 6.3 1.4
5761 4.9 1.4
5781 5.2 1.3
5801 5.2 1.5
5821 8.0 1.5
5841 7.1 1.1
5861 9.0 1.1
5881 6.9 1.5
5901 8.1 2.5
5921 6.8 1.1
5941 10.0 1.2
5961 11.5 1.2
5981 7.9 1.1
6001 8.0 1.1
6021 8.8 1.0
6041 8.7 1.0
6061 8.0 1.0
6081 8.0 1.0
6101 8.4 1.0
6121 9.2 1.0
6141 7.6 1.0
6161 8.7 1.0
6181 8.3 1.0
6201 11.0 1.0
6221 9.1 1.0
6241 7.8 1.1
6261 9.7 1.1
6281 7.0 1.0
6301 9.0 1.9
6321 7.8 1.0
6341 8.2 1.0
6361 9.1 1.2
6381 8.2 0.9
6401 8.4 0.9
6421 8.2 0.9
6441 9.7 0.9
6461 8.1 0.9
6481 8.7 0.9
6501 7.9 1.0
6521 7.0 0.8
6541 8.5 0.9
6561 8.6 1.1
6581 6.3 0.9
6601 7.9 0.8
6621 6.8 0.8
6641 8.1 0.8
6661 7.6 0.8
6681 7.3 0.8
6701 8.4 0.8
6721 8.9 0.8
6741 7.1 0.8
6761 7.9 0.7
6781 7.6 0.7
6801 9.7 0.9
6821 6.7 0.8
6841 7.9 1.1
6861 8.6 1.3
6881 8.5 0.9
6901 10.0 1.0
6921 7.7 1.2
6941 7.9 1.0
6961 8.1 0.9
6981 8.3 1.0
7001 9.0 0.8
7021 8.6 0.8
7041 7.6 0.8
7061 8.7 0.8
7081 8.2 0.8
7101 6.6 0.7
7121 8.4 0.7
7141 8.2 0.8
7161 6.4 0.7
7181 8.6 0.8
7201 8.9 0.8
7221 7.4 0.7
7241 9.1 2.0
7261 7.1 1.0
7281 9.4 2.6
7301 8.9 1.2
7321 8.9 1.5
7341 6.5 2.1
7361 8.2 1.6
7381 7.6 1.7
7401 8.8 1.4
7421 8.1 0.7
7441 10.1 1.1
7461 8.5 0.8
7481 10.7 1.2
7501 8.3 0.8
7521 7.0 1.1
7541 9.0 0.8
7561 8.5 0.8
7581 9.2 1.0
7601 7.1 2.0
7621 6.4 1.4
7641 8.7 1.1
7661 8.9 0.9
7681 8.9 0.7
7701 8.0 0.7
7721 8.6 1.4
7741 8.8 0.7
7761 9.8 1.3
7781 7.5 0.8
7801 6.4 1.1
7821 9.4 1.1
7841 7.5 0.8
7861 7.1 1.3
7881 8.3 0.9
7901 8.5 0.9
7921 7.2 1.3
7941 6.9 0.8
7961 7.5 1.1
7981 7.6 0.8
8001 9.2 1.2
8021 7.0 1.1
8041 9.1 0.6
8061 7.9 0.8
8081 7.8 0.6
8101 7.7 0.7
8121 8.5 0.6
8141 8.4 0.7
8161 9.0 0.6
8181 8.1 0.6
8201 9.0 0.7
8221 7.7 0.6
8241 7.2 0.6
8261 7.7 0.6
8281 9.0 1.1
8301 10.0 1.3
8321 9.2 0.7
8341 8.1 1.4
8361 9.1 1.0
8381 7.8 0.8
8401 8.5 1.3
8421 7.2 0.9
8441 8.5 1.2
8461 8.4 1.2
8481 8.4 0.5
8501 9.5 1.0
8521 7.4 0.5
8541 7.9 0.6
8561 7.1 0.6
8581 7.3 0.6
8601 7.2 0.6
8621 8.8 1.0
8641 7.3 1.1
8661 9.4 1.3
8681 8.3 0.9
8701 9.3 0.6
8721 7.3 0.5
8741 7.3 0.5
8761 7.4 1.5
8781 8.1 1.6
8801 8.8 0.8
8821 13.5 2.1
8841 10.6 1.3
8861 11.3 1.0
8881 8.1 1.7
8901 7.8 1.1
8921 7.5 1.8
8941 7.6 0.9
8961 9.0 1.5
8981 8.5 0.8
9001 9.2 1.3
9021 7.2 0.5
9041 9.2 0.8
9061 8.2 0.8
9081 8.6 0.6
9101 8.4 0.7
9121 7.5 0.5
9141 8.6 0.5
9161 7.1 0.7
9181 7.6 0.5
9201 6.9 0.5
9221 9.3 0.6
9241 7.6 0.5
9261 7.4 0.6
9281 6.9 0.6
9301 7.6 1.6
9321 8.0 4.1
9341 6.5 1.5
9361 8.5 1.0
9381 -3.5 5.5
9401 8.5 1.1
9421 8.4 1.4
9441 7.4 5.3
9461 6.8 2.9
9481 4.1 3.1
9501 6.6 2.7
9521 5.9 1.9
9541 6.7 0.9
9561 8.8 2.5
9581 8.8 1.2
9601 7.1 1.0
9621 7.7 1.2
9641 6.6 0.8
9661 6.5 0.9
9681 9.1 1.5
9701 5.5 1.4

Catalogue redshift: 0.345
